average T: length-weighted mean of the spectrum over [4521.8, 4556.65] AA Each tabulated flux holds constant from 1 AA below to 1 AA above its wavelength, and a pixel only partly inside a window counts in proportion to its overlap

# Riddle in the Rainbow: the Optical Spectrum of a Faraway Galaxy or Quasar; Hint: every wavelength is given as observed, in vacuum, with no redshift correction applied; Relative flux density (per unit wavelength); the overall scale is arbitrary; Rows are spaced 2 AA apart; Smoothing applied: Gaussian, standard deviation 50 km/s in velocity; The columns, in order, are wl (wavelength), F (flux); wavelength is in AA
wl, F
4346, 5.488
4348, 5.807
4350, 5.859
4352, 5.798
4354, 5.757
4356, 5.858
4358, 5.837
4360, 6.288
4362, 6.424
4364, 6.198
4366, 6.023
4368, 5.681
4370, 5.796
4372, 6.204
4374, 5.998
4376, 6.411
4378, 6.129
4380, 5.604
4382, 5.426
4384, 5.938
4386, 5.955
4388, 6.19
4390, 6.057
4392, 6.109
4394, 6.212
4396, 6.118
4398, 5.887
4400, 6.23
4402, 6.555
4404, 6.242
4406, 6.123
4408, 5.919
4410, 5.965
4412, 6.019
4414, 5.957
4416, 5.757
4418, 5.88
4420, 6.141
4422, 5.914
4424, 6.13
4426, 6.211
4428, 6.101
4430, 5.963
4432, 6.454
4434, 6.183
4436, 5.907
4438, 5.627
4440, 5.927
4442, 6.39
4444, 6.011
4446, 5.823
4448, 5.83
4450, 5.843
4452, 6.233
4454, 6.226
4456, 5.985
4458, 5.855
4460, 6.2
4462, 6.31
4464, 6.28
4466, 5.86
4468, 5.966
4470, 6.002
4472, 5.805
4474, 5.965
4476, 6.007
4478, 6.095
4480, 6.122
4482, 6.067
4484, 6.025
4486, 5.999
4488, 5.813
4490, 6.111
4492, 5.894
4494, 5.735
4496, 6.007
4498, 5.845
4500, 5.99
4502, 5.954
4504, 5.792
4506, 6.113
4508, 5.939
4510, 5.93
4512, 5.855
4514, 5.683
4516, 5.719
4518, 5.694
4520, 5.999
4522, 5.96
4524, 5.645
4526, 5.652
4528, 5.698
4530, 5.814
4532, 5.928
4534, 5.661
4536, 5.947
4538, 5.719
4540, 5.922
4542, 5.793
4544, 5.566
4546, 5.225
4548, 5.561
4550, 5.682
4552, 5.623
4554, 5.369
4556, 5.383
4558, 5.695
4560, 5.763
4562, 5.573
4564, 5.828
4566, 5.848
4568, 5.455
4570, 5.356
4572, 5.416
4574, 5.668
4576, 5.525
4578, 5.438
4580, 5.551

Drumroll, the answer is 5.67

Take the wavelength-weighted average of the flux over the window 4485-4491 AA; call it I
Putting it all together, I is 5.97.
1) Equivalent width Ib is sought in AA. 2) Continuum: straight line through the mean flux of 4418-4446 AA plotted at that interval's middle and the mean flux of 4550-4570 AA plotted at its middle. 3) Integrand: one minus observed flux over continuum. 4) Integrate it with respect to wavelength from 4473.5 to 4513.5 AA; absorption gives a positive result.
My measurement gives -0.81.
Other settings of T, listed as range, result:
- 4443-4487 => 6.02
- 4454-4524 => 5.96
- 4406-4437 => 6.04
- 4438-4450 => 5.95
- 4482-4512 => 5.94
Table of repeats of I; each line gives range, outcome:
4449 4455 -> 6.1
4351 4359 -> 5.81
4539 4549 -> 5.61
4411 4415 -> 5.99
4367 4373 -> 5.89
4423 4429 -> 6.15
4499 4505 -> 5.91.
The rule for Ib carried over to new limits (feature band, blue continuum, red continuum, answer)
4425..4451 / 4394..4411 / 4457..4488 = 0.3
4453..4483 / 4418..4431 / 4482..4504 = -0.3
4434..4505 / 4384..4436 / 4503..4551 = -0.8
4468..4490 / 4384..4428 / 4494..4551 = -0.4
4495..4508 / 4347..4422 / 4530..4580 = -0.5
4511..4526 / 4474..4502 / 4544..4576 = 0.0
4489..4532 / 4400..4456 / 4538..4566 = -0.7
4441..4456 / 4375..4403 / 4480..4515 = -0.1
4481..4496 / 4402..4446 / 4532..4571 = -0.3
